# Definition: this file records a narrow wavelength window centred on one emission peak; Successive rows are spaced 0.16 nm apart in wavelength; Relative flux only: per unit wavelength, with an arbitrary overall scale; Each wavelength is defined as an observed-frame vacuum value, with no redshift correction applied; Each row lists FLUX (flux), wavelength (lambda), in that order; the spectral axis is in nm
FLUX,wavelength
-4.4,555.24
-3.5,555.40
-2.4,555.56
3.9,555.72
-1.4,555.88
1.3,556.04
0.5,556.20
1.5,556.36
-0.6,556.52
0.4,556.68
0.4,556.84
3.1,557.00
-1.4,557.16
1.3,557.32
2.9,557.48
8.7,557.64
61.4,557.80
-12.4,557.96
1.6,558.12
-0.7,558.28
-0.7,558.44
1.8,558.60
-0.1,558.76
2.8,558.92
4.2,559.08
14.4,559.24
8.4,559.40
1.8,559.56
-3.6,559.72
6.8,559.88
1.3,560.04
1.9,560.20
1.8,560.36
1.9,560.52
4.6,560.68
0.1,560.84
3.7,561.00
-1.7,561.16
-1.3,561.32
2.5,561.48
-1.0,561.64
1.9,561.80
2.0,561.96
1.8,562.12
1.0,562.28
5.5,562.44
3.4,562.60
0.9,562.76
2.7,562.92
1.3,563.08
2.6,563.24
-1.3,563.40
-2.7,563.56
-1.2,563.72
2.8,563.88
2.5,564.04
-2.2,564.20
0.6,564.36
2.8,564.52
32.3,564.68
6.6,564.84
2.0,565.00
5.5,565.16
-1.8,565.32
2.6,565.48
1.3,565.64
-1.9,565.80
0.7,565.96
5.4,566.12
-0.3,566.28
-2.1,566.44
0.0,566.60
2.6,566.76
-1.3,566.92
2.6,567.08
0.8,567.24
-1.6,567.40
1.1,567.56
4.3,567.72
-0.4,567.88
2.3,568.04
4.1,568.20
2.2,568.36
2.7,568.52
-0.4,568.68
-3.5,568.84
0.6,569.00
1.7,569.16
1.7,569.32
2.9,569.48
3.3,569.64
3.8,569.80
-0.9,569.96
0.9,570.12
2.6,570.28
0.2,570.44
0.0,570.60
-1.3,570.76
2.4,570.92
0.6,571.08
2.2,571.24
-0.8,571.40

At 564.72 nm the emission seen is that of [O III] 5007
